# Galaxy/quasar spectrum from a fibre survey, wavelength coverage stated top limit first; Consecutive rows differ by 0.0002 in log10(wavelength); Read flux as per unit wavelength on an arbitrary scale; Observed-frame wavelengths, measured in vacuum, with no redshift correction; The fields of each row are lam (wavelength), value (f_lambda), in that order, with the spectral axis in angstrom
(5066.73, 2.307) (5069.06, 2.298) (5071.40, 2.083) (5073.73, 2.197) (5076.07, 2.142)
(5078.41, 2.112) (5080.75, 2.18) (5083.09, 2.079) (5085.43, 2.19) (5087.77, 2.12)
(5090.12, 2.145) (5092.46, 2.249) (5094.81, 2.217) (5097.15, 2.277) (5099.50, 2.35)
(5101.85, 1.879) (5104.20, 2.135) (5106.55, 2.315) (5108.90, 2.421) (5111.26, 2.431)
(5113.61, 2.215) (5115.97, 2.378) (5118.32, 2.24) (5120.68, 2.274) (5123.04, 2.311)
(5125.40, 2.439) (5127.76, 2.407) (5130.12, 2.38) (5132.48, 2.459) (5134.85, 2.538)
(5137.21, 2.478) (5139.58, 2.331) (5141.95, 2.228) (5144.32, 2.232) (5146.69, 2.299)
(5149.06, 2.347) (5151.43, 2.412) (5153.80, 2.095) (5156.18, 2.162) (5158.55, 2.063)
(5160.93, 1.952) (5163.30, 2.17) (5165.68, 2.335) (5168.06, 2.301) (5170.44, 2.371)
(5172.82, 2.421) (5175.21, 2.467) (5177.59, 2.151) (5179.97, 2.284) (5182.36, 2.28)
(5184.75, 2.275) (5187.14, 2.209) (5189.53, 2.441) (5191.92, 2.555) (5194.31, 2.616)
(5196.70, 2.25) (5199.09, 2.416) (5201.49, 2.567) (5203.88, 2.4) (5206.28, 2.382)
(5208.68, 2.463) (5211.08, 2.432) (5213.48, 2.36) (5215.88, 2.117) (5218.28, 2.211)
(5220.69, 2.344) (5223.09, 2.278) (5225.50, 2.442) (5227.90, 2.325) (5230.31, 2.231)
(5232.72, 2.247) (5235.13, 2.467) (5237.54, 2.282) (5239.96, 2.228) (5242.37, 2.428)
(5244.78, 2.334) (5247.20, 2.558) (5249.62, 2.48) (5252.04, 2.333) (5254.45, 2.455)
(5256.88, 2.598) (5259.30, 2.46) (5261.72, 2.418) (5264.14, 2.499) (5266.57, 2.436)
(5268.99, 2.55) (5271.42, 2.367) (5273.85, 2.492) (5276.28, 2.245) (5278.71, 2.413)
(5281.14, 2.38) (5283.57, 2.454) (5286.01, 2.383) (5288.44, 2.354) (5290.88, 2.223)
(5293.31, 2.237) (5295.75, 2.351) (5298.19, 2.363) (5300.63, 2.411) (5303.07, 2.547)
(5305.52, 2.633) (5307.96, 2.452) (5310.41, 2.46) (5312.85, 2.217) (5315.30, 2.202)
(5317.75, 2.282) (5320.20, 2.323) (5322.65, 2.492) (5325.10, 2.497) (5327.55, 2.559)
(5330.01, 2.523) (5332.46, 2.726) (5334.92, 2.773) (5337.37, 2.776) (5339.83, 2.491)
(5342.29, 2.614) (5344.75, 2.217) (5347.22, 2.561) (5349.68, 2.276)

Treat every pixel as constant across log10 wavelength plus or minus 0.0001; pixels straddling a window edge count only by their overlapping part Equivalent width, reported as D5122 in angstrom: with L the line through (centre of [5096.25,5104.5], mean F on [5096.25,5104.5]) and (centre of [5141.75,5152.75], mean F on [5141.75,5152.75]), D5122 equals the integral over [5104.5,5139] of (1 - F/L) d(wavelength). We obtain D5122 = -2.23 angstrom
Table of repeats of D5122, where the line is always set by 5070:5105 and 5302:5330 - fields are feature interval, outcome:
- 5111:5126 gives -0.83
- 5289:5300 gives 0.45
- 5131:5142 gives -1.04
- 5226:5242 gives 0.14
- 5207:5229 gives -0.19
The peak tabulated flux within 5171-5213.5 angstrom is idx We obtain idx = 2.616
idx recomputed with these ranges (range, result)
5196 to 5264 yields 2.598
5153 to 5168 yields 2.335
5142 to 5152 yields 2.412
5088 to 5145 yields 2.538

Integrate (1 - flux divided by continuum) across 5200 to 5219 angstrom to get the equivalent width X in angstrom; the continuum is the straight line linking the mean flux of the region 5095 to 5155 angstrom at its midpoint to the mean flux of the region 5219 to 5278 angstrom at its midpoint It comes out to 0.0 angstrom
